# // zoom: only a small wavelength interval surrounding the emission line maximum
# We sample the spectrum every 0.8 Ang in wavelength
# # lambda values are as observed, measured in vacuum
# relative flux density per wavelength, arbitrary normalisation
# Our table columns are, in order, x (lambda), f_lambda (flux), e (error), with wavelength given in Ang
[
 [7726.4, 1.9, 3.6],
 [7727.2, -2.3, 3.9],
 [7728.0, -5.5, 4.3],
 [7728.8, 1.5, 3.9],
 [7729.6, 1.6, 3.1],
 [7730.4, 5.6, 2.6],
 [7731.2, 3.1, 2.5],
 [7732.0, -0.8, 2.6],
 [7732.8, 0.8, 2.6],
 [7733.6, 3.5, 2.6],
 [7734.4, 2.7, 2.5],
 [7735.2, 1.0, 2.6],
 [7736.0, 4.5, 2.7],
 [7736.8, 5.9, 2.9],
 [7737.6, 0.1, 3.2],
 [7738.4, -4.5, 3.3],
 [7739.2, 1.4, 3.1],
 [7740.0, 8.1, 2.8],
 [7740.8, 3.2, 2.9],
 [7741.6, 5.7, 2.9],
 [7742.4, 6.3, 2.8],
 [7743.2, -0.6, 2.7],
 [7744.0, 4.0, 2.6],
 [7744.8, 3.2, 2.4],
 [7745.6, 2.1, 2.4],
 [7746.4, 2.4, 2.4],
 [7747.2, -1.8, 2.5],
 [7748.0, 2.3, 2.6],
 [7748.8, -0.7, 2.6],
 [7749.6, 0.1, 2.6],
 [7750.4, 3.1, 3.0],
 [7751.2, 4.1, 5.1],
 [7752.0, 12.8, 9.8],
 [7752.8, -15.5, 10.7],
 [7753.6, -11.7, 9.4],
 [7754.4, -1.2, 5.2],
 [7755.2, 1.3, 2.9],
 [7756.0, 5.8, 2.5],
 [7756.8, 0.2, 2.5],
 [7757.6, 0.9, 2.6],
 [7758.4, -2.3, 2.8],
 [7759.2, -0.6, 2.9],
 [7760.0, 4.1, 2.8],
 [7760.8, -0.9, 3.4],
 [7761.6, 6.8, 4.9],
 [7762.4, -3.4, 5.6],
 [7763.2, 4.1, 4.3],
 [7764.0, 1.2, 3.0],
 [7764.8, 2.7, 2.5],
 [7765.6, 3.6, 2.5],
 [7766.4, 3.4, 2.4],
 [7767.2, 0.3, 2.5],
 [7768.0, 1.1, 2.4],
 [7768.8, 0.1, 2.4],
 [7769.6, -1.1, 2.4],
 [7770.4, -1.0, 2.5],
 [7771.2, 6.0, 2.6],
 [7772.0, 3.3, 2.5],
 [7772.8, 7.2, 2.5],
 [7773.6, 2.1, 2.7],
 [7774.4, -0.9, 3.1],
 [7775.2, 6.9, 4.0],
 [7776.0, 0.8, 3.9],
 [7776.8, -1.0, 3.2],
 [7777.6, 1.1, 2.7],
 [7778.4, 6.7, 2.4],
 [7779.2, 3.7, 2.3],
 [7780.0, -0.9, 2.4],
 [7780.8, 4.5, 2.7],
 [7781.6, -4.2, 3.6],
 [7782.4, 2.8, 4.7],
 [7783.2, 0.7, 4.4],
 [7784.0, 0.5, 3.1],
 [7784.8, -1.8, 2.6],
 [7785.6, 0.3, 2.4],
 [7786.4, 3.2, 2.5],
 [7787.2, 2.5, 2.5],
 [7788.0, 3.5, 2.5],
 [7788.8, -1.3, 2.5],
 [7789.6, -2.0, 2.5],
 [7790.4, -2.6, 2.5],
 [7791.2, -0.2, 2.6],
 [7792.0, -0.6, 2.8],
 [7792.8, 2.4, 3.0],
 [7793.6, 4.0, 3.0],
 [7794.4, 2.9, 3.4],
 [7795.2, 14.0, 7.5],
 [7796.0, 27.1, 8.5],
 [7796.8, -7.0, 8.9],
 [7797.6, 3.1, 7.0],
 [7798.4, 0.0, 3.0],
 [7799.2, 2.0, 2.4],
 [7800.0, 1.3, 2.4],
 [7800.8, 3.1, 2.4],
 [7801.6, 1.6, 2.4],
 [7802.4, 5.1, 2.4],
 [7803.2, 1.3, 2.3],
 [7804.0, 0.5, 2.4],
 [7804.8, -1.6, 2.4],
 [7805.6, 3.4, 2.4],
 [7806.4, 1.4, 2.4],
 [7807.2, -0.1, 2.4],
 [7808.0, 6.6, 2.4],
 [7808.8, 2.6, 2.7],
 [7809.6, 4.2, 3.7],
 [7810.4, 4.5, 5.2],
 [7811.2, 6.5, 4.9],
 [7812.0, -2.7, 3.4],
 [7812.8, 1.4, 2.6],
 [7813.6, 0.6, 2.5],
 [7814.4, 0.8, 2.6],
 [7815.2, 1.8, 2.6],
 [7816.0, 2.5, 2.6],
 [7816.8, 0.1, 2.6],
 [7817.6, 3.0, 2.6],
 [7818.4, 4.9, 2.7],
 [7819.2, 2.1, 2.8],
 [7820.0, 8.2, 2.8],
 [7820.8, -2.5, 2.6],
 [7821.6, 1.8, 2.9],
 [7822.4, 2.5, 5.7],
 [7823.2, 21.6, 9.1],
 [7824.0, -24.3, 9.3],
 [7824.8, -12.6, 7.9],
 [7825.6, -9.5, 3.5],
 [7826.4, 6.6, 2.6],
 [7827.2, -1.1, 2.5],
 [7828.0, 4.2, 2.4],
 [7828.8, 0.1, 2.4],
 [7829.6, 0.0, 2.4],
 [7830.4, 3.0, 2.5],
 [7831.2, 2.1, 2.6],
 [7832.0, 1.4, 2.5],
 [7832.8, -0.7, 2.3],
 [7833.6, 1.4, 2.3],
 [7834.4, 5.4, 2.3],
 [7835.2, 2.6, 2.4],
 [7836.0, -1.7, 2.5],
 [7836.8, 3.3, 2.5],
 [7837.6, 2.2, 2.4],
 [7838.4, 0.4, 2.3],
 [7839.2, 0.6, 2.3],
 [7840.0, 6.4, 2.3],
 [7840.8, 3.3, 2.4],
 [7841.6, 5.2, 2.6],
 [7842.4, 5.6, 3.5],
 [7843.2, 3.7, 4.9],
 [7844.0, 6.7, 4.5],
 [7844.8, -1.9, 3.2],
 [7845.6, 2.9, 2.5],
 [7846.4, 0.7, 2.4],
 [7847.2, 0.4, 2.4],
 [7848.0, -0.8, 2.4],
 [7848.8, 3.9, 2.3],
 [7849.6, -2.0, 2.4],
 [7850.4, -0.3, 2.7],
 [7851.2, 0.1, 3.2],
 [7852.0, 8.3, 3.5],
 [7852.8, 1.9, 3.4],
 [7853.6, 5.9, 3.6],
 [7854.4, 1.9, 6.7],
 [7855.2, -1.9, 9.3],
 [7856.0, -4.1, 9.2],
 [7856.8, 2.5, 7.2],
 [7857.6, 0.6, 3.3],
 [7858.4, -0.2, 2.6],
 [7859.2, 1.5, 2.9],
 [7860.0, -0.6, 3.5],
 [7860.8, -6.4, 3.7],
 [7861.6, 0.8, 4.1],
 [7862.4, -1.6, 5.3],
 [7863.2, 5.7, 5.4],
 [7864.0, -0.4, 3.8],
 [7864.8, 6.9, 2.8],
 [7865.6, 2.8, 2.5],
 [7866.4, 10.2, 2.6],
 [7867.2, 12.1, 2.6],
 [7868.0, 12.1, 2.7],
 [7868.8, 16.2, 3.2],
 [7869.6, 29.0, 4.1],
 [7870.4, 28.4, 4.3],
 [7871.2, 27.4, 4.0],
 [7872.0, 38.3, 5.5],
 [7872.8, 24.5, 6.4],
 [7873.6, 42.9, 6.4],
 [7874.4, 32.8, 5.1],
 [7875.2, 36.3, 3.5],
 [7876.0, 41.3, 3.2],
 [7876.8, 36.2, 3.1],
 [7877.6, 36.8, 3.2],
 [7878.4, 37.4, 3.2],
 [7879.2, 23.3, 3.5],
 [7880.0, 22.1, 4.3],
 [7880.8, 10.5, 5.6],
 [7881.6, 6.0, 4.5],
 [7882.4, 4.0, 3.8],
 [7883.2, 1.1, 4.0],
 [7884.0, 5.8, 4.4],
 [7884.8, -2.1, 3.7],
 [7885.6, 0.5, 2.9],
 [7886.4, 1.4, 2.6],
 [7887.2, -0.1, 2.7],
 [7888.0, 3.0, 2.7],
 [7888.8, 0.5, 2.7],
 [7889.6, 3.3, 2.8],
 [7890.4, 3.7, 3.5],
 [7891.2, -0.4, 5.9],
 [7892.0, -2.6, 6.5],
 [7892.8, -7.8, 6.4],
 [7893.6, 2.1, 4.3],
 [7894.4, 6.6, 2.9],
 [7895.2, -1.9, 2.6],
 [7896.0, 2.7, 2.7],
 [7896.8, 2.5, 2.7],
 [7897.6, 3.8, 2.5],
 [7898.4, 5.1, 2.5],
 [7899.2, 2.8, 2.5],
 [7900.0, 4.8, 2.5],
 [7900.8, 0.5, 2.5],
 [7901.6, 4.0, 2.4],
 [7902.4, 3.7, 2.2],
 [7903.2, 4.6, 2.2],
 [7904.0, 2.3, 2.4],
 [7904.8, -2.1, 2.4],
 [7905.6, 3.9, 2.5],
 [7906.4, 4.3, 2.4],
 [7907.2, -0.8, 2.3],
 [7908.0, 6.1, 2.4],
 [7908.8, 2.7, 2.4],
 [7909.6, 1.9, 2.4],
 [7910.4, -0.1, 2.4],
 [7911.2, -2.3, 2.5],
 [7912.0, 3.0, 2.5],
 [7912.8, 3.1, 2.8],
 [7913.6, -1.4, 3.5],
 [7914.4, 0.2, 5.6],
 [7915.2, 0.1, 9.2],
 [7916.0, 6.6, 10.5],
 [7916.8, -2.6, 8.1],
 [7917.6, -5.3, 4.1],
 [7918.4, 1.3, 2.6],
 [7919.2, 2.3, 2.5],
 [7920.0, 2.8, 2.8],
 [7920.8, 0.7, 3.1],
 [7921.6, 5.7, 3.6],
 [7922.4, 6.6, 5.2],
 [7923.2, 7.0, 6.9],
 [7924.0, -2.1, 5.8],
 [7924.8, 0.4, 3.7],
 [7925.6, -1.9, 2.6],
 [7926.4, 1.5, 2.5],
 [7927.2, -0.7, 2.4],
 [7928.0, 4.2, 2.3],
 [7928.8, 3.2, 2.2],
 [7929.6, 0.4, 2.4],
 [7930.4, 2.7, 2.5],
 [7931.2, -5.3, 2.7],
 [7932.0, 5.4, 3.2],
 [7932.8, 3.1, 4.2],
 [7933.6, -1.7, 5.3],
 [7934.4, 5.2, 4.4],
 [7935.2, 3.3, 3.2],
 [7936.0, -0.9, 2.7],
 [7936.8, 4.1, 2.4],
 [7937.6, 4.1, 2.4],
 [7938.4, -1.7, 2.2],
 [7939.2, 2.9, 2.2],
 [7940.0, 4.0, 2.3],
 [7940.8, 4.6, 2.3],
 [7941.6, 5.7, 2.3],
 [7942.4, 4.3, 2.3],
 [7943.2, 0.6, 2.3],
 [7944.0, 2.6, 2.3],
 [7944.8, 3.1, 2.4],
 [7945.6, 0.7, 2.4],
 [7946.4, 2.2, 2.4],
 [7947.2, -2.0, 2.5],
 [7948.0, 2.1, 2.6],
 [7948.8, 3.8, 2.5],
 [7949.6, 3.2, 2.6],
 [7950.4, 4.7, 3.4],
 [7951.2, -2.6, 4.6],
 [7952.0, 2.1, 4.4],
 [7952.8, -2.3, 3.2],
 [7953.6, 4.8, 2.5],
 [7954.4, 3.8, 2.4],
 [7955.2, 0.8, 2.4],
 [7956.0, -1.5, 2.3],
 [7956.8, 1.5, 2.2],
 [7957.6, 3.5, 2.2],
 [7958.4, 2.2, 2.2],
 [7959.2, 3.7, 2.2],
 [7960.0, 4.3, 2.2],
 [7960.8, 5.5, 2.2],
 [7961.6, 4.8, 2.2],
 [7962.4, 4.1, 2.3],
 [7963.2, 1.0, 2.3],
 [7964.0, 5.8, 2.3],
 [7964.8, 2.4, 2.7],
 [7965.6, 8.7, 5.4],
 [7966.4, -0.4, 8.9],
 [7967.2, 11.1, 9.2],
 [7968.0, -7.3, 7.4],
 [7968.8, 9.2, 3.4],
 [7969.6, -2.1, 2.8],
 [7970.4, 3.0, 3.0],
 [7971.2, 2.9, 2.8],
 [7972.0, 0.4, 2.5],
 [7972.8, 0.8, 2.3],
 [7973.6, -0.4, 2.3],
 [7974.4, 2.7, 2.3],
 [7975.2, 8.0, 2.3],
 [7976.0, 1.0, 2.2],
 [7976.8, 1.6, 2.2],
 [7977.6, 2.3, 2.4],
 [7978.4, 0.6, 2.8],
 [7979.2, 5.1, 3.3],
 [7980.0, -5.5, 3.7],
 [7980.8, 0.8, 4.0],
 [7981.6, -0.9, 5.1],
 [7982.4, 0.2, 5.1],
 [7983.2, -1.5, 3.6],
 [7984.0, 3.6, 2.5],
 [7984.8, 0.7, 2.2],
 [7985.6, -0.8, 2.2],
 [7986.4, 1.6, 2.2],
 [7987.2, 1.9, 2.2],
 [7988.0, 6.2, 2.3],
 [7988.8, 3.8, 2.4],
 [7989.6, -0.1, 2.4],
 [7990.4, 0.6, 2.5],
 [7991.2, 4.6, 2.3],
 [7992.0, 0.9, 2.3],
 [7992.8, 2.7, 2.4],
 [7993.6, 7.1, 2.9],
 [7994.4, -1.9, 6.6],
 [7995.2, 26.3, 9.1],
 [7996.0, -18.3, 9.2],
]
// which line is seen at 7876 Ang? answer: [O II]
